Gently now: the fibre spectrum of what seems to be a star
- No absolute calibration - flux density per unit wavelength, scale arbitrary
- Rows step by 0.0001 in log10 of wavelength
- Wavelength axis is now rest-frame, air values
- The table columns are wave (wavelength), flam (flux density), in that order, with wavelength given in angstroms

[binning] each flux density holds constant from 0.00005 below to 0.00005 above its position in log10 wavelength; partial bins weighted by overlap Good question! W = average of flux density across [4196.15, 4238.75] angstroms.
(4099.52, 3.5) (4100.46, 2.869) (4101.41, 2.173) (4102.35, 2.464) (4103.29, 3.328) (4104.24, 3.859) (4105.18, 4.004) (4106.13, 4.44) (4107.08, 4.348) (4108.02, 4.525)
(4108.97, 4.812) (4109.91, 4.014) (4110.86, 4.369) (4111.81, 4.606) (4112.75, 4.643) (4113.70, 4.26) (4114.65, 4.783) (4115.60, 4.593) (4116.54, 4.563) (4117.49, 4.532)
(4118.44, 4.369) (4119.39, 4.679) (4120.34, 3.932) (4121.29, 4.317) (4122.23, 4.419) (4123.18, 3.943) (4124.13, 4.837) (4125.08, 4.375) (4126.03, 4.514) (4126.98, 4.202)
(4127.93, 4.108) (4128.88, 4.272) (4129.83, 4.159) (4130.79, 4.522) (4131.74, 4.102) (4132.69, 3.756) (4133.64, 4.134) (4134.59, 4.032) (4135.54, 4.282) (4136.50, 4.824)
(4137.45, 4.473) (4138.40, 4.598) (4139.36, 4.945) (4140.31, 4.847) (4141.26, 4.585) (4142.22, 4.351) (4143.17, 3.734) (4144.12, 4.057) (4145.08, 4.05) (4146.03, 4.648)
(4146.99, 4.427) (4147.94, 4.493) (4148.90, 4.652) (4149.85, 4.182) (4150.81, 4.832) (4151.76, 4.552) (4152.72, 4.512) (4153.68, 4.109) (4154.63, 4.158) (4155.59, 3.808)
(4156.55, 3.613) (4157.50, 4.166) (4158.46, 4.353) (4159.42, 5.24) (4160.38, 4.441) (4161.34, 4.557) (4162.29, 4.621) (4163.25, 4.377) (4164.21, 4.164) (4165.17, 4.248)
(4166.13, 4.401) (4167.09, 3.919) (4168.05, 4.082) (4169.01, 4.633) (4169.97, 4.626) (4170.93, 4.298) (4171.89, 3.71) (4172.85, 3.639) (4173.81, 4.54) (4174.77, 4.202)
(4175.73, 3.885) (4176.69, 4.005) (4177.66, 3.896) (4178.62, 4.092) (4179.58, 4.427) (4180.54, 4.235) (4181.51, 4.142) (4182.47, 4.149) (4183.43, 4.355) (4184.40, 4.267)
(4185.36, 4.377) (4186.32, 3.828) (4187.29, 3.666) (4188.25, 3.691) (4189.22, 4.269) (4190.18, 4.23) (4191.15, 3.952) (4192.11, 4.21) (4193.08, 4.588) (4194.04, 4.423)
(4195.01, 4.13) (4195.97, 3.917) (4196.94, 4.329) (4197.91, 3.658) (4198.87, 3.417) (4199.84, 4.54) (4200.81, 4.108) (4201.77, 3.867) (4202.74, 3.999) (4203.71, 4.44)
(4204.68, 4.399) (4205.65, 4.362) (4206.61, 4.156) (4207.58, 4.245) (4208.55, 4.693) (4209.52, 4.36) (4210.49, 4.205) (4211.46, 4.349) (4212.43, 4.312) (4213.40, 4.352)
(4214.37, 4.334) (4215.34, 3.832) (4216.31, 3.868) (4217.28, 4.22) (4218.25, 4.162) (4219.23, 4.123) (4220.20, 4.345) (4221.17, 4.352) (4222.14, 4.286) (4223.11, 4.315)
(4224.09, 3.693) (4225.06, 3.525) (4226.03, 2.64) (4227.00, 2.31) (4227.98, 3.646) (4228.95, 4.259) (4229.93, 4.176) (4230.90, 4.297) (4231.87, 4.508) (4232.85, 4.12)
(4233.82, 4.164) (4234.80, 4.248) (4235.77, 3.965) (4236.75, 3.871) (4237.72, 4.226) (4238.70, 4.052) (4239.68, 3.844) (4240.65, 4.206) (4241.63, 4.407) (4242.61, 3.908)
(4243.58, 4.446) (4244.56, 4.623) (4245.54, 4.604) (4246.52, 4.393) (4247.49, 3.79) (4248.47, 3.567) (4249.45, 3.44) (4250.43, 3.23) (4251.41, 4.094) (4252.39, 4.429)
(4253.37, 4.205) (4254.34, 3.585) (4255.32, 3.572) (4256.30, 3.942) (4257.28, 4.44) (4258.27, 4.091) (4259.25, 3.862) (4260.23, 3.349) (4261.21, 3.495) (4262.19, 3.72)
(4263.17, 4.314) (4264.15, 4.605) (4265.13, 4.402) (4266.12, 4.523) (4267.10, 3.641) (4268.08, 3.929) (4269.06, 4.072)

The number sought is 4.07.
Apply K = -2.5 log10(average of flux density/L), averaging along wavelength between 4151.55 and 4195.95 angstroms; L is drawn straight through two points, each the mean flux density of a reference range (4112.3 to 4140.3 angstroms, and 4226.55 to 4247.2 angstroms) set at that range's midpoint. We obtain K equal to 0.02 mag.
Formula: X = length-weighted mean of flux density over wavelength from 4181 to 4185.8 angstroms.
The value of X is 4.25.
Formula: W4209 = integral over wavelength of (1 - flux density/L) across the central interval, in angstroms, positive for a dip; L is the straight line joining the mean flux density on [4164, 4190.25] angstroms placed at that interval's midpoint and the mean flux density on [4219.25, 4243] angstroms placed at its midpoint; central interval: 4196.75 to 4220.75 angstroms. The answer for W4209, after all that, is -0.8 angstroms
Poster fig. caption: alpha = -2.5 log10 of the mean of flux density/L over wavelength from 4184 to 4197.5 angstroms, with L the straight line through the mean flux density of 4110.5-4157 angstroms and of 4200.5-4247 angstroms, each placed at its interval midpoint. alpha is 0.02 mag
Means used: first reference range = 4.36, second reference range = 4.12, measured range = 4.13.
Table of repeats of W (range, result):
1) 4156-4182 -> 4.24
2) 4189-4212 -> 4.2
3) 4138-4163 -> 4.4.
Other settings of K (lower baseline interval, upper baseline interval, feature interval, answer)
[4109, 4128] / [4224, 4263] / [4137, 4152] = -0.036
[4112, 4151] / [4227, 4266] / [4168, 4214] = 0.008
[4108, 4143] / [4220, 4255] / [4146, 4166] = -0.022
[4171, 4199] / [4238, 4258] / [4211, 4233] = 0.017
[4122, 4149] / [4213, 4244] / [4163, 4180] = 0.014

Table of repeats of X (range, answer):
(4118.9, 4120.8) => 4.3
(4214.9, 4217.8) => 3.98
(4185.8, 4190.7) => 3.94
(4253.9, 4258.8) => 3.92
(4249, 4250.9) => 3.33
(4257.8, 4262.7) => 3.71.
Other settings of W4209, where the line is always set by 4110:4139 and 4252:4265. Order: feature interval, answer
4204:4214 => -0.5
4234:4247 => -0.6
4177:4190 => 0.3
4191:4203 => 0.2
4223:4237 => 0.8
